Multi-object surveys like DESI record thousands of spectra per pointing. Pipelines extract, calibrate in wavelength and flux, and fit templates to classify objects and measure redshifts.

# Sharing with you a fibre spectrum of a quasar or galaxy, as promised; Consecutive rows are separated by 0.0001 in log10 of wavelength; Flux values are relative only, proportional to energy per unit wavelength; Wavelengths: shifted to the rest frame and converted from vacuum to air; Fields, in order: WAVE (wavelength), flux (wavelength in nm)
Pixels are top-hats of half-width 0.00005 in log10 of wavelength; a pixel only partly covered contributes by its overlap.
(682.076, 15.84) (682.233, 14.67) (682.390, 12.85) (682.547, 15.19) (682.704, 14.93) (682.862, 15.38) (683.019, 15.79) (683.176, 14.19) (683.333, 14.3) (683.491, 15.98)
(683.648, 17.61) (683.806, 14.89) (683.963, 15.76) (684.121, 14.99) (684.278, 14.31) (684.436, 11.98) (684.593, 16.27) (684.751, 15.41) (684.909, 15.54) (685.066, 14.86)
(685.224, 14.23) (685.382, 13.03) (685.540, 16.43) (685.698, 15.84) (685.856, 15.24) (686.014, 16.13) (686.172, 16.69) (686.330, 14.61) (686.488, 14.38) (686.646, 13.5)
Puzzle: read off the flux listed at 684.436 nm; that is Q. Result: 11.98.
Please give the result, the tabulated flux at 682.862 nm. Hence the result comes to 15.38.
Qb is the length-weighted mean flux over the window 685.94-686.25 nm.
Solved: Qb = 16.4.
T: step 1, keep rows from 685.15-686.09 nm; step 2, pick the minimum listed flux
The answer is 13.03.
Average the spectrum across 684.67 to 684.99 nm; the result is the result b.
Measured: 15.5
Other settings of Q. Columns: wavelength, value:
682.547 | 15.19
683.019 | 15.79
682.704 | 14.93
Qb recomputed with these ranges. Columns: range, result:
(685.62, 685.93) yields 15.5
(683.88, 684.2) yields 15.4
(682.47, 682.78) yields 15.1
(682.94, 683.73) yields 15.6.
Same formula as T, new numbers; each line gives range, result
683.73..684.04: 14.89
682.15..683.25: 12.85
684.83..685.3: 14.23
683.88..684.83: 11.98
